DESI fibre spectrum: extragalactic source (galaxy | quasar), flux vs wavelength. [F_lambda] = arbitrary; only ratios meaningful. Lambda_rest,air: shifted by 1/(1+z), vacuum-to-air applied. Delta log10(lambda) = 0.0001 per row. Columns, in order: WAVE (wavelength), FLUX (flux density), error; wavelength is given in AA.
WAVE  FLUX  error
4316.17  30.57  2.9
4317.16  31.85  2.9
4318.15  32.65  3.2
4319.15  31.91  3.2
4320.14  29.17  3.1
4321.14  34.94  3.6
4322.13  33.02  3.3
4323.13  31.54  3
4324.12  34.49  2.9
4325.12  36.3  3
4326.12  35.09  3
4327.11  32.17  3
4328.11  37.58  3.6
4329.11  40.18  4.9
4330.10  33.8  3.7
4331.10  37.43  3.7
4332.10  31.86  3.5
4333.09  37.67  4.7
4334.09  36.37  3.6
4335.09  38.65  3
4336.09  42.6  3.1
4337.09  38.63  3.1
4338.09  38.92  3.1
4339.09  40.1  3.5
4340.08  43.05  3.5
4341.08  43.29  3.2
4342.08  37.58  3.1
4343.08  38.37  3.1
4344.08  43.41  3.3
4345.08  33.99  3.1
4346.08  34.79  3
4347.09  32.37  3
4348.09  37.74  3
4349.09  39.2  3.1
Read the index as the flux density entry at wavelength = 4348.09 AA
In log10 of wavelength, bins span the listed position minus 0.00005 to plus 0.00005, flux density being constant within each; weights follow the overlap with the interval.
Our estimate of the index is 37.74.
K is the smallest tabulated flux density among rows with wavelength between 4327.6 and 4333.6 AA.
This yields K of 31.86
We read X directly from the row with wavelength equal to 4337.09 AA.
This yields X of 38.63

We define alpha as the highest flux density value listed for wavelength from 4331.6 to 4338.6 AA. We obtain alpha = 42.6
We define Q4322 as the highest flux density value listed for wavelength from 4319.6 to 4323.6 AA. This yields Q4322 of 34.94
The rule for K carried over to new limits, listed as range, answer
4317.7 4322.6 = 29.17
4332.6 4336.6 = 36.37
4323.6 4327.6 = 32.17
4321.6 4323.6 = 31.54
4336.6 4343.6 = 37.58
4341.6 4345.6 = 33.99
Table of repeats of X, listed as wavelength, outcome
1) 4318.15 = 32.65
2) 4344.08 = 43.41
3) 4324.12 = 34.49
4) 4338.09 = 38.92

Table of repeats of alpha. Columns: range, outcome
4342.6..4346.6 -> 43.41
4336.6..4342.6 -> 43.29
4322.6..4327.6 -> 36.3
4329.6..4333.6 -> 37.67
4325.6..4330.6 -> 40.18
